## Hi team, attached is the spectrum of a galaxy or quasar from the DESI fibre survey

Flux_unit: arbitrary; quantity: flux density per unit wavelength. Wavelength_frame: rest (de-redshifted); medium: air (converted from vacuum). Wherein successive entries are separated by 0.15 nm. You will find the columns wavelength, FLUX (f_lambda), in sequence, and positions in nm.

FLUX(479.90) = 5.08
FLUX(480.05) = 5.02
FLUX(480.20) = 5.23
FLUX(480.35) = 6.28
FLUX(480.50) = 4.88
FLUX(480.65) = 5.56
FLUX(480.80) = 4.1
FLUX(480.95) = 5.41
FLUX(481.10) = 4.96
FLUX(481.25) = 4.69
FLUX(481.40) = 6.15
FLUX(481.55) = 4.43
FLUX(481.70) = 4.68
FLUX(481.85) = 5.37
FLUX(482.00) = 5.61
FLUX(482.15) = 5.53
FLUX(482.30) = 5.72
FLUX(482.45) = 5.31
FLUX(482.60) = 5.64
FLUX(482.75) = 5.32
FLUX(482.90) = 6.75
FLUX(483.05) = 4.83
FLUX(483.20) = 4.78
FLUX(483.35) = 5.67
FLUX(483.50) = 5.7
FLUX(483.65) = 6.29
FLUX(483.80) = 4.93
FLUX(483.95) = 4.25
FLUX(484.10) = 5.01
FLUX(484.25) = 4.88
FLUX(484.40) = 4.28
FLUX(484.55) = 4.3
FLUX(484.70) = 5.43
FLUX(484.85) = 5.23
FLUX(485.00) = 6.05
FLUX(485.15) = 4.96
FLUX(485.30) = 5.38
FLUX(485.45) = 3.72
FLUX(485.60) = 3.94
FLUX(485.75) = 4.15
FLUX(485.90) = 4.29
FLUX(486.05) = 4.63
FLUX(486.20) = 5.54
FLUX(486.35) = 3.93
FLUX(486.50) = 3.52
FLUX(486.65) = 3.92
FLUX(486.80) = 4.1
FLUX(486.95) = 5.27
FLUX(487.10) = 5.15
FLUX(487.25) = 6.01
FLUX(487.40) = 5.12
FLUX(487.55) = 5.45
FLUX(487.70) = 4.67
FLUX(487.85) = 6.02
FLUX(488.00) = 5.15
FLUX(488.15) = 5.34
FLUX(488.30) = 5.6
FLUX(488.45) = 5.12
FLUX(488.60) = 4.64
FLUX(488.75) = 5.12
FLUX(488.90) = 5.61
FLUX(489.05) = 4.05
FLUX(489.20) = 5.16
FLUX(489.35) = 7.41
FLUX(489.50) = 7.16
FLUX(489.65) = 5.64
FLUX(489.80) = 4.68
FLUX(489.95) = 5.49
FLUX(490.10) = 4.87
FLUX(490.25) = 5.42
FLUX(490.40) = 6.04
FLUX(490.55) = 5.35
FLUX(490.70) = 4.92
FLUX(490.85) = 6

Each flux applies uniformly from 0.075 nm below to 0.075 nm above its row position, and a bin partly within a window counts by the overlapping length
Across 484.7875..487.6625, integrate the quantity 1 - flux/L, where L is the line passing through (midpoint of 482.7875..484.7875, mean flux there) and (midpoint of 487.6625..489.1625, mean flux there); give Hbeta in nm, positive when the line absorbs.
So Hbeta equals 0.22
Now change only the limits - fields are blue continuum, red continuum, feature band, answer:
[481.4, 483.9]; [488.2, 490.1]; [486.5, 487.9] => 0.12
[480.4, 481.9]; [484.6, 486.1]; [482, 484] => -0.22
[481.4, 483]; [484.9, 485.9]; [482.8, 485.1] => -0.09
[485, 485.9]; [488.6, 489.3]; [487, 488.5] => -0.15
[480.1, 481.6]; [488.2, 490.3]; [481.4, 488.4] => 0.32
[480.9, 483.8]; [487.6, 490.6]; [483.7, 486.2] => 0.30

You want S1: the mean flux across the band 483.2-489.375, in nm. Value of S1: 4.98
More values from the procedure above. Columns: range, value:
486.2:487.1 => 4.35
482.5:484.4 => 5.3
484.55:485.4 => 5.26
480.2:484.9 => 5.22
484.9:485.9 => 4.68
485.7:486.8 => 4.27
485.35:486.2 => 4.31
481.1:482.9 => 5.36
